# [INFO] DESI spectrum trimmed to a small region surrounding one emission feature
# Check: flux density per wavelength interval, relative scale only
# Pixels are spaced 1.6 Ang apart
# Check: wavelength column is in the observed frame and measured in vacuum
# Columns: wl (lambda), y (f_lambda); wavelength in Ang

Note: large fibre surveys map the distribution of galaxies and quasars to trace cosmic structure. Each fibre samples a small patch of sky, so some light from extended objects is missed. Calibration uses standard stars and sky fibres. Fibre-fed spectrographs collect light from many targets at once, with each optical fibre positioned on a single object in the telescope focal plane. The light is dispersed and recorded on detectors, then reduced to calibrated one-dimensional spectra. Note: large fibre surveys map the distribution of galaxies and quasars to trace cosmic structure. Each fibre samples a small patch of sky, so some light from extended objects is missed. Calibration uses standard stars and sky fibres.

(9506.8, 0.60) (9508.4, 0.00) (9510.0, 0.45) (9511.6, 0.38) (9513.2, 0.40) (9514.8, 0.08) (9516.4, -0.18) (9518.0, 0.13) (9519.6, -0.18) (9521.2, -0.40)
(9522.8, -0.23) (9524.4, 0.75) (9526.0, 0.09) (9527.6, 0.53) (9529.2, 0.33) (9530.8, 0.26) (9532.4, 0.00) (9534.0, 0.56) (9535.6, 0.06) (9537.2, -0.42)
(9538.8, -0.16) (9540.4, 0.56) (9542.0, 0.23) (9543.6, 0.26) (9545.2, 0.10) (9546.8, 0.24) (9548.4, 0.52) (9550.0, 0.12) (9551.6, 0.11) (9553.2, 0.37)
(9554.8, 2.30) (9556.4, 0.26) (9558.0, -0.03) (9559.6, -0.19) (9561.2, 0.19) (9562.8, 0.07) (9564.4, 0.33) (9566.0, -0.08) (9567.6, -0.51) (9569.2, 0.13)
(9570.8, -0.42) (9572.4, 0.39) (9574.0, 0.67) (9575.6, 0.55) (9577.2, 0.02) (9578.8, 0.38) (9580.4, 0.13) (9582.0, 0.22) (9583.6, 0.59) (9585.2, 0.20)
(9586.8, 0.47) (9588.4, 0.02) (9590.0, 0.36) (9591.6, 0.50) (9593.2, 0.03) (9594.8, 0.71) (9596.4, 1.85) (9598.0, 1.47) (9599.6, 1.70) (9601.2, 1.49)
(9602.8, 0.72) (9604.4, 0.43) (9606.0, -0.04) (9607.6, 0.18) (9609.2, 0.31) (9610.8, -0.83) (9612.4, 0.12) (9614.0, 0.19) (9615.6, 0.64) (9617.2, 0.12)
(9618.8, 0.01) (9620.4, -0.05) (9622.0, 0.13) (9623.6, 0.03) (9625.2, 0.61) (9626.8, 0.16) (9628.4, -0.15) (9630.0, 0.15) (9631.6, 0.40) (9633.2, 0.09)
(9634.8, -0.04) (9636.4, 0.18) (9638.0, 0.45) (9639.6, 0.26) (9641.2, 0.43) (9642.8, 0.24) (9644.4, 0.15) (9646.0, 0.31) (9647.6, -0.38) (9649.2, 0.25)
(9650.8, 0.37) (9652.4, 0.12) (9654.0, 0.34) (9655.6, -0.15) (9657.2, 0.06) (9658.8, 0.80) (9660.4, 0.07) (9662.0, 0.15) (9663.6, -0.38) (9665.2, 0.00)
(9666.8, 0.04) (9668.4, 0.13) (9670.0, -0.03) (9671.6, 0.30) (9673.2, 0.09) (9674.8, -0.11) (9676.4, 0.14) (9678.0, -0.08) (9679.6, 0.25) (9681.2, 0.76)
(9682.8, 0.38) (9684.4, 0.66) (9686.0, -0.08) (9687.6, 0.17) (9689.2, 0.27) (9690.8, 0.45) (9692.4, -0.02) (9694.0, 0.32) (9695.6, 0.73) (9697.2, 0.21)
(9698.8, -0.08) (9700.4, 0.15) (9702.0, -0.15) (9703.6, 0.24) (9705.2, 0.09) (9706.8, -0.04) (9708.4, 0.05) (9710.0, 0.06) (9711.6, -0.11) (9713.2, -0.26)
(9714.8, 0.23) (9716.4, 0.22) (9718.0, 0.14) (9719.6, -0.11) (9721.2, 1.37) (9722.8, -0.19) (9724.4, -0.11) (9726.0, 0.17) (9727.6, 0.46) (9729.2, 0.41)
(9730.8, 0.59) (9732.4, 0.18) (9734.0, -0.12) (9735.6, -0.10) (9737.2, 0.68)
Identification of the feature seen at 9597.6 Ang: Hbeta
